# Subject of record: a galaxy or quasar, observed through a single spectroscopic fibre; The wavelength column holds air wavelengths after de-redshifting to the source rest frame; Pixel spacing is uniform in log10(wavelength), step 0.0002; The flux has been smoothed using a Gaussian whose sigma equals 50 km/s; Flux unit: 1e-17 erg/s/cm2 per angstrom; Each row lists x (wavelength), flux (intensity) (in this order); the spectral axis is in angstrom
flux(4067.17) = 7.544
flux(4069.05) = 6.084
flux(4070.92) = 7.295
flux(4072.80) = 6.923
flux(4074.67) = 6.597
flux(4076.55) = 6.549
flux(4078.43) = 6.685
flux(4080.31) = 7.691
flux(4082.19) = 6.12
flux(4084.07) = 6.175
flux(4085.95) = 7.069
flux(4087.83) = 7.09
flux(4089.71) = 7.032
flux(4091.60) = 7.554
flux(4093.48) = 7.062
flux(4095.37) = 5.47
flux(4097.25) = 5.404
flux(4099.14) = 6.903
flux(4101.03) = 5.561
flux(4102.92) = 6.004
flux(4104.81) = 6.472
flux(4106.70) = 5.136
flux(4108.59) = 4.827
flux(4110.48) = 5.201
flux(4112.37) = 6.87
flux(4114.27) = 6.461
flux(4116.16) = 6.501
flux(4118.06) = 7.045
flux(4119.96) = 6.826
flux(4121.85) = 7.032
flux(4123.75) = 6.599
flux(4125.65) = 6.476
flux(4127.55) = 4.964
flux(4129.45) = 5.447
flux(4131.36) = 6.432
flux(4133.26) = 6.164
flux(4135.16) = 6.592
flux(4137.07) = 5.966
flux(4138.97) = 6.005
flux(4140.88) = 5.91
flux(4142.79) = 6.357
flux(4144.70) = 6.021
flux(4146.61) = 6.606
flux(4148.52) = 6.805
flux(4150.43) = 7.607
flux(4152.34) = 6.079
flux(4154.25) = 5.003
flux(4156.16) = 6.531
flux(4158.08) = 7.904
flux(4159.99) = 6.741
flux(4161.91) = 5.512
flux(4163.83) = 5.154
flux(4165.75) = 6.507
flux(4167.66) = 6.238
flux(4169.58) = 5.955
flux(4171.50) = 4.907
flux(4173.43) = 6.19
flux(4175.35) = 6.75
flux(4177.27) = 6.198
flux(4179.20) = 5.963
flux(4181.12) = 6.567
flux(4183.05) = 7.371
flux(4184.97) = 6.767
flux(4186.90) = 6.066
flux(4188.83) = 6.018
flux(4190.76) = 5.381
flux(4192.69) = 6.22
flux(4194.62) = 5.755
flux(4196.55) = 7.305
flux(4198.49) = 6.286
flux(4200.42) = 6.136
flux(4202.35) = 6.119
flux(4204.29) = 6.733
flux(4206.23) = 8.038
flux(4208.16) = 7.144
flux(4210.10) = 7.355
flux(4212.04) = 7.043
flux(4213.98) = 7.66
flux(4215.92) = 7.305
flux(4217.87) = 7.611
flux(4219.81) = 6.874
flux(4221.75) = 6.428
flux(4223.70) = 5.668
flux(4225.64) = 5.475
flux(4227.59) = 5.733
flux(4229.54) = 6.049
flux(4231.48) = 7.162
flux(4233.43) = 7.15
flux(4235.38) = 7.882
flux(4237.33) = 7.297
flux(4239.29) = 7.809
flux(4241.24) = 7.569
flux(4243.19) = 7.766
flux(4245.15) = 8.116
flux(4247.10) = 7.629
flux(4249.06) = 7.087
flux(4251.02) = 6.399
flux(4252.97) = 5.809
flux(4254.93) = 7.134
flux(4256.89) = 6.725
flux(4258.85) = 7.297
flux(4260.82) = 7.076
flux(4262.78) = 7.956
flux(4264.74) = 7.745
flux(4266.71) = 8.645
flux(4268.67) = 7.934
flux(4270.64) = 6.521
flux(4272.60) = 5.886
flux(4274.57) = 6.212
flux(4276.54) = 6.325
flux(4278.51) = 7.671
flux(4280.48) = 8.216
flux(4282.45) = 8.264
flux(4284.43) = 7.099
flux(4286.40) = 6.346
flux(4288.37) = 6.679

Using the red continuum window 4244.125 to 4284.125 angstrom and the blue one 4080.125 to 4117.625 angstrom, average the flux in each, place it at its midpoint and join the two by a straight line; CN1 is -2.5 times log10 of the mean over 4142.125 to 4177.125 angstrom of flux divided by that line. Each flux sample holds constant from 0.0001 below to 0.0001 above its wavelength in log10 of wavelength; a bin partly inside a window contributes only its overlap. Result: 0.064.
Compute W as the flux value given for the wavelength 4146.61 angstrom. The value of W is 6.606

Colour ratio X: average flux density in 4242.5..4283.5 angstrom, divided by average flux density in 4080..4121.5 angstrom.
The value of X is 1.14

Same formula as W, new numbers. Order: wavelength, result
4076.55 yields 6.549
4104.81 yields 6.472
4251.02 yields 6.399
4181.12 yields 6.567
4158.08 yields 7.904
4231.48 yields 7.162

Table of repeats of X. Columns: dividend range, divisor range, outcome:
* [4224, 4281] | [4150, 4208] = 1.12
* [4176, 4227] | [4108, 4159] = 1.04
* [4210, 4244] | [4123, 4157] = 1.13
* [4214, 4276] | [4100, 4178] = 1.14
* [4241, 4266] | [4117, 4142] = 1.16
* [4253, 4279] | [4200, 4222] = 1.00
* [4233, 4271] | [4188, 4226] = 1.11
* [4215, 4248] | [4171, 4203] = 1.12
